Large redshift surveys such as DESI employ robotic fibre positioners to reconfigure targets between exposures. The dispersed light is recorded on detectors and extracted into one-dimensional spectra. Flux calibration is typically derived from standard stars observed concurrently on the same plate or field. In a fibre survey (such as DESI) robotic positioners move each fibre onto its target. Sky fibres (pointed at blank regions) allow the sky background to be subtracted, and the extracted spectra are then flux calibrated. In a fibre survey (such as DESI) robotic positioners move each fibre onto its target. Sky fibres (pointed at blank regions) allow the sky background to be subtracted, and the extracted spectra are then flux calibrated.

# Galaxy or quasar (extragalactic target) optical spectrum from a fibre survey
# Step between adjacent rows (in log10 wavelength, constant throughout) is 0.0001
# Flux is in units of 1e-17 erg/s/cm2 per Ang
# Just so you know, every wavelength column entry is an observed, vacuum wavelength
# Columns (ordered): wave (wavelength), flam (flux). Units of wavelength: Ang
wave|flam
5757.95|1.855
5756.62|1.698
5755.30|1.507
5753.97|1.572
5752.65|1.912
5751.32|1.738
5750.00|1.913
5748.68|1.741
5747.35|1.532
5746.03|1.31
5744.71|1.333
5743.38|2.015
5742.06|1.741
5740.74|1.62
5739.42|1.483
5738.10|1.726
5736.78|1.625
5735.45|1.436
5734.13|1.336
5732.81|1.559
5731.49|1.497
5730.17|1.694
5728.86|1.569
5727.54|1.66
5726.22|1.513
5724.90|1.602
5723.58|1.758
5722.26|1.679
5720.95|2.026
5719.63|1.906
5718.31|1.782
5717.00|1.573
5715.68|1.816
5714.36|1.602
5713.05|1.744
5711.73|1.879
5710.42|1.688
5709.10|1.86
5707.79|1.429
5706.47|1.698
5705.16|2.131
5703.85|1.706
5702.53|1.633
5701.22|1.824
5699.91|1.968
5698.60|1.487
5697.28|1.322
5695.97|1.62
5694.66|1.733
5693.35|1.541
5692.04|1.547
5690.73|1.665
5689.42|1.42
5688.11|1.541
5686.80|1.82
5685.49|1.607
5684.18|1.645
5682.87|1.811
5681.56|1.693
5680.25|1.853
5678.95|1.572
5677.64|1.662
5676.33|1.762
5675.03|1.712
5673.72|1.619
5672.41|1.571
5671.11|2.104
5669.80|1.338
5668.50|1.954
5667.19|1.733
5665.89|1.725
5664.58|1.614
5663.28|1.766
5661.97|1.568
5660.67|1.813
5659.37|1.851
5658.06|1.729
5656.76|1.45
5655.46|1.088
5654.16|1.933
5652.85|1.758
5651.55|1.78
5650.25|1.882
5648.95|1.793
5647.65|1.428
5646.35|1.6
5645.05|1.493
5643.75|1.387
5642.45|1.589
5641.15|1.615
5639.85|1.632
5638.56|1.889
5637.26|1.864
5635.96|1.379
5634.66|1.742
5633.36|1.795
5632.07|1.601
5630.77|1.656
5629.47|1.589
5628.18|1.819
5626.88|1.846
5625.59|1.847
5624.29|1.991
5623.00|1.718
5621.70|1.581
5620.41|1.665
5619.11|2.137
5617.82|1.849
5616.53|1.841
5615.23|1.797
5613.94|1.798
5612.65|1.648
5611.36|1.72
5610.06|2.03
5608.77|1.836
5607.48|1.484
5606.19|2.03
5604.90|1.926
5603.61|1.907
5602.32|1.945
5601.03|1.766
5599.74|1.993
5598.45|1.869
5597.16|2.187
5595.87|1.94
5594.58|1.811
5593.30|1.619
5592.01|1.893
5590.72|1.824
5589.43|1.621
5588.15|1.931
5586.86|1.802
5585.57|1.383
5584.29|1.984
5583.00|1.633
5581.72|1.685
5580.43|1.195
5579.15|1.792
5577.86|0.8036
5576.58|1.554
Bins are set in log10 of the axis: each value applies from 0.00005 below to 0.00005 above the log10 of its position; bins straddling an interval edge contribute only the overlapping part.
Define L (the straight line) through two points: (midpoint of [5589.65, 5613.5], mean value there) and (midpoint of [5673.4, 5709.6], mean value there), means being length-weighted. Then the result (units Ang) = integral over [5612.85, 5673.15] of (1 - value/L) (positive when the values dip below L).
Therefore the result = 2.1 Ang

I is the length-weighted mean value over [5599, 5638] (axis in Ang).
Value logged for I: 1.79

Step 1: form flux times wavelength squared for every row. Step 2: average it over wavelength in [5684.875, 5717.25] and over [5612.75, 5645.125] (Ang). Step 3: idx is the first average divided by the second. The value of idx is 1.00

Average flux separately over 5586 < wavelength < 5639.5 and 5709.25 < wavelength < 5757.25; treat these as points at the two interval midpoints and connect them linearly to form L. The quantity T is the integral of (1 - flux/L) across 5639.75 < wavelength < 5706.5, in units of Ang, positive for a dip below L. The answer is 2.49 Ang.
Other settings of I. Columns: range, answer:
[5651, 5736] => 1.68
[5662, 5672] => 1.73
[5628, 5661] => 1.66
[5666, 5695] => 1.68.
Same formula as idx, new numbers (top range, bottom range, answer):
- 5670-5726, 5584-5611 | 0.96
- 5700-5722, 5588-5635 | 1.01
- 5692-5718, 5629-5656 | 1.05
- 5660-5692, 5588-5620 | 0.93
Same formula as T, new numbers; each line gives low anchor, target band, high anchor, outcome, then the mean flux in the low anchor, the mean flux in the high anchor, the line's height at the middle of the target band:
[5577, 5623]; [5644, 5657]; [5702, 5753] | 0.8 Ang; 1.77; 1.68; 1.73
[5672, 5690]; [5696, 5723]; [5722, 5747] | -1.9 Ang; 1.67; 1.58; 1.62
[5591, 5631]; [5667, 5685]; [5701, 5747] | 0.2 Ang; 1.83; 1.67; 1.74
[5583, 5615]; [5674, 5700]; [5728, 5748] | 0.3 Ang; 1.83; 1.57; 1.66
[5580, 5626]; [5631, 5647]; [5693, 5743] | 1.2 Ang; 1.8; 1.67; 1.76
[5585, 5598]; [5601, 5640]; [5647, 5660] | -1.0 Ang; 1.8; 1.67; 1.74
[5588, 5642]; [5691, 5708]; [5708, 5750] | 0.2 Ang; 1.8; 1.66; 1.69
